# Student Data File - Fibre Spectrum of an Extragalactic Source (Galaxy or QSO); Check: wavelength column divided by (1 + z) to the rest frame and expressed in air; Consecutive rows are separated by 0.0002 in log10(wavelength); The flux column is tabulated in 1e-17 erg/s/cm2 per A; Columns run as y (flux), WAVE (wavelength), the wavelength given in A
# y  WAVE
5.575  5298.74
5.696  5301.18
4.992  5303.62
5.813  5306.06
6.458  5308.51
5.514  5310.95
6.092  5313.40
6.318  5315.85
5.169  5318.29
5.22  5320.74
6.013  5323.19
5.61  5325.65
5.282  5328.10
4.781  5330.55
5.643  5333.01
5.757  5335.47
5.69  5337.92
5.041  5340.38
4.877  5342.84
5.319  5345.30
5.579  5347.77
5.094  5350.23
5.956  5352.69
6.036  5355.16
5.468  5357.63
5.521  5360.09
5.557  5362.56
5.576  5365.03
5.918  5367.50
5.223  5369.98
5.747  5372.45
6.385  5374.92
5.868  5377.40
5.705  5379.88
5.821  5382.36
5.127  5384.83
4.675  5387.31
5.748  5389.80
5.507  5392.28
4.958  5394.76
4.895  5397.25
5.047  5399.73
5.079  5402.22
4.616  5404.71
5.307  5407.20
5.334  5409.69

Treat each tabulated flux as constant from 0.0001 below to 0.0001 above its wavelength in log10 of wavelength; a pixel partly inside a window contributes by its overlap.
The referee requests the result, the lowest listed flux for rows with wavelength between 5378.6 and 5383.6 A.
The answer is 5.705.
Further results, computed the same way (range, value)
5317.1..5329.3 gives 5.169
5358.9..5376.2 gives 5.223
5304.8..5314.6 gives 5.514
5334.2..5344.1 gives 4.877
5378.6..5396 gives 4.675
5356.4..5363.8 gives 5.468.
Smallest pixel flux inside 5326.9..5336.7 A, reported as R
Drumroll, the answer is 4.781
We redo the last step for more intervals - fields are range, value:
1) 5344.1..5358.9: 5.094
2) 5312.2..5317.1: 6.092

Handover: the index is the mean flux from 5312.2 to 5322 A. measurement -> 5.7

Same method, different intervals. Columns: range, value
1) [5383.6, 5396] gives 5.2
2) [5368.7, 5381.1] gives 5.78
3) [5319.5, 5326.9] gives 5.61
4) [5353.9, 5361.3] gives 5.68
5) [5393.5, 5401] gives 4.97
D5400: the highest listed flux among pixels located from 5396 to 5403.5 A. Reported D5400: 5.079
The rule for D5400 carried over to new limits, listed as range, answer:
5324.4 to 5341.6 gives 5.757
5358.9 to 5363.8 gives 5.557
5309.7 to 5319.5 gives 6.318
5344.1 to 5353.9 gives 5.956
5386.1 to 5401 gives 5.748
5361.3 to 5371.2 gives 5.918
